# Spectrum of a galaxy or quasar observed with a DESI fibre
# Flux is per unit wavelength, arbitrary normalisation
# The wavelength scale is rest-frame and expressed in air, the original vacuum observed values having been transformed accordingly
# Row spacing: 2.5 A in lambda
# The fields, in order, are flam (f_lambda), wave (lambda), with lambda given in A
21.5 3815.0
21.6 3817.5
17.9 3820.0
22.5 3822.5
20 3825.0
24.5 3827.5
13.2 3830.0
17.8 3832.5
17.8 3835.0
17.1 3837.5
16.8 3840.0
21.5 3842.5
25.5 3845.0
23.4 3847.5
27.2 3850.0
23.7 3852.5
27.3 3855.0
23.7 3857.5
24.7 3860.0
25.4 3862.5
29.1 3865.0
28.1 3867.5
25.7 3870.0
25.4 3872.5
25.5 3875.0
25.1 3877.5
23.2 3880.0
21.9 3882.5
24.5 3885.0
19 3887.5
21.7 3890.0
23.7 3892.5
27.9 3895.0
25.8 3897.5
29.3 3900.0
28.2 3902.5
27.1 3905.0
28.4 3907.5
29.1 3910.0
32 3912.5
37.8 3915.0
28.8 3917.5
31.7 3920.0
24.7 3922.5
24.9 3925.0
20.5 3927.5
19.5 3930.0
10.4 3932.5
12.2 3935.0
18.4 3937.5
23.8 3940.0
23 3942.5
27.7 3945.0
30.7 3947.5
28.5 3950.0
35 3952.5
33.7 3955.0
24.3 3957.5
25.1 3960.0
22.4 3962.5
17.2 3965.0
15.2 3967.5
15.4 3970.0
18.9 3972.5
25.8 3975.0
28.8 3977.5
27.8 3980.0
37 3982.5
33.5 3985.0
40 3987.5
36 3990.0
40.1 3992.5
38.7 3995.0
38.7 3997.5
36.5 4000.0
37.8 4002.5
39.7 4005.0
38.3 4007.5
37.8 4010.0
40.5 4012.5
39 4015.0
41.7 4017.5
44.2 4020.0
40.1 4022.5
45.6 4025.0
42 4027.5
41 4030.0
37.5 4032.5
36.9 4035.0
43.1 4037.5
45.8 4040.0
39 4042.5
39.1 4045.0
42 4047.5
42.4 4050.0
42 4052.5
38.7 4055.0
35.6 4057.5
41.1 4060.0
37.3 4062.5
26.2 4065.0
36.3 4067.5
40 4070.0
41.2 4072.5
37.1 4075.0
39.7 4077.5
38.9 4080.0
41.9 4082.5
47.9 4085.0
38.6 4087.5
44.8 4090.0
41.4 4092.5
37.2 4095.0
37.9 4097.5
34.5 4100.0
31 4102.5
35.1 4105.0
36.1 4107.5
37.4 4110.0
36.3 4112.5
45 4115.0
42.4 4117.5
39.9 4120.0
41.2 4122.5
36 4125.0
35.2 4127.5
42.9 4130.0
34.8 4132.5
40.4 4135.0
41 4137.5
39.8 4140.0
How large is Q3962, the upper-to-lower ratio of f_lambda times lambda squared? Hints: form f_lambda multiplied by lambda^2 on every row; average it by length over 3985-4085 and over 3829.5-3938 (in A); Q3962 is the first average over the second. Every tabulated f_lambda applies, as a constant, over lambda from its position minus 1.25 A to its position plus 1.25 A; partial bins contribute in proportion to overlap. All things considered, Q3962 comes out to 1.77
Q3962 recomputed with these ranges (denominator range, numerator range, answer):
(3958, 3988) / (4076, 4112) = 1.63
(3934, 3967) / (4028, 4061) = 1.72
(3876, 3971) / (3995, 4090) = 1.71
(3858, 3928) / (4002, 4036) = 1.62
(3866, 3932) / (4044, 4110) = 1.62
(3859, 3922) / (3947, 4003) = 1.16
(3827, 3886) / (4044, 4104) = 1.86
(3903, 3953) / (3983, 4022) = 1.58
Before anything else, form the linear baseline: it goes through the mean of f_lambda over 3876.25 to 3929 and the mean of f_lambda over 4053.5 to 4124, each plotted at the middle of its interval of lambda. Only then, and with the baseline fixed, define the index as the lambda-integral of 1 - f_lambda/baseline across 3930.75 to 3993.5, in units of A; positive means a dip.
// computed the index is 9.4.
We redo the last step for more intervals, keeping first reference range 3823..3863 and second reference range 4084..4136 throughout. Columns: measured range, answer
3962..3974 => 4.9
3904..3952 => 3.1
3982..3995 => -2.7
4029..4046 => -3.1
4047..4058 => -1.6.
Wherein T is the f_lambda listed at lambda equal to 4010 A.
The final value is 37.8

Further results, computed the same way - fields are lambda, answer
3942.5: 23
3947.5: 30.7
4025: 45.6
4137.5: 41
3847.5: 23.4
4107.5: 36.1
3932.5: 10.4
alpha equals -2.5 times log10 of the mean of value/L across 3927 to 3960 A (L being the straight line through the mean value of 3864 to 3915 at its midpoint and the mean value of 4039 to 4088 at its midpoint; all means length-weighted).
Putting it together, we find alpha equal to 0.27 mag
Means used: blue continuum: 26.3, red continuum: 39.5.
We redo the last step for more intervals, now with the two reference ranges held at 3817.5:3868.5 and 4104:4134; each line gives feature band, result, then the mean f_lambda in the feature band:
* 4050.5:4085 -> -0.09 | 38.6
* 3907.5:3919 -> -0.19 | 31.5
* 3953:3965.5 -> 0.14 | 25.6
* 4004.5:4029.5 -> -0.25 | 40.9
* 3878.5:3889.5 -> 0.12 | 22.2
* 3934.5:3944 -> 0.36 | 20.1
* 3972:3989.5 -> -0.02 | 31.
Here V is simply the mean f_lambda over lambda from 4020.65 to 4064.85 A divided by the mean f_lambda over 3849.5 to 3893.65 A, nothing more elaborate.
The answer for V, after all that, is 1.63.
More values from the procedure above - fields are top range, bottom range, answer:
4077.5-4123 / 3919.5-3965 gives 1.64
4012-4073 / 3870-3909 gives 1.59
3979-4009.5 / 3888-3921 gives 1.31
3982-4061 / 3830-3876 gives 1.70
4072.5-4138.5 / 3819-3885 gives 1.71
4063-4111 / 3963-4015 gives 1.18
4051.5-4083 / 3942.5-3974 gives 1.56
